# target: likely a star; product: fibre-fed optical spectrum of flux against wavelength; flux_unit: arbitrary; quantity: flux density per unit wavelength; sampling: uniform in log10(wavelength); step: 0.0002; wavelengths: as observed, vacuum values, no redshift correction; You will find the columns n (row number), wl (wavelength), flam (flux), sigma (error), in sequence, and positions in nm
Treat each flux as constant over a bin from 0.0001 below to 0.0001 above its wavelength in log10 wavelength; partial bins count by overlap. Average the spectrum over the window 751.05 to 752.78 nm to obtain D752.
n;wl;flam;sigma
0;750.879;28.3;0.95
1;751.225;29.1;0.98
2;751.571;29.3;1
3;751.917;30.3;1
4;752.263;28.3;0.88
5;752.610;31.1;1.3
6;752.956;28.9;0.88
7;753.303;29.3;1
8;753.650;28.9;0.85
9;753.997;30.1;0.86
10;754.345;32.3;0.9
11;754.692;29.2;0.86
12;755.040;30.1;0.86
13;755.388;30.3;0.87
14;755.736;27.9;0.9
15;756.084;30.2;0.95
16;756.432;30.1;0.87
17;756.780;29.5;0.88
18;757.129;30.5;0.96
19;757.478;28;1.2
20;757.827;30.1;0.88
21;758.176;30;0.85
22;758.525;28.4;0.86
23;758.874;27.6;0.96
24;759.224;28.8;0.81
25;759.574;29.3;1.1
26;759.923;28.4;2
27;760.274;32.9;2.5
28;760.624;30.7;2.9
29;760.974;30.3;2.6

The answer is 29.6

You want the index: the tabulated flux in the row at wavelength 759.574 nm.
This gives 29.3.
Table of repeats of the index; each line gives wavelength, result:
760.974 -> 30.3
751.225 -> 29.1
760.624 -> 30.7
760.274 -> 32.9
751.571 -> 29.3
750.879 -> 28.3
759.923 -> 28.4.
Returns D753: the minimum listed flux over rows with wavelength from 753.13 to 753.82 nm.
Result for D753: 28.9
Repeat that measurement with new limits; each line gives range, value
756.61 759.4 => 27.6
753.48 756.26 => 27.9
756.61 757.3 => 29.5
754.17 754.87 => 29.2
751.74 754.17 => 28.3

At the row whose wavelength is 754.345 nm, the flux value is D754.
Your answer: 32.3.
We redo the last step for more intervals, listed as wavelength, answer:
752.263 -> 28.3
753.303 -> 29.3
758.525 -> 28.4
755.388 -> 30.3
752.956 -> 28.9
